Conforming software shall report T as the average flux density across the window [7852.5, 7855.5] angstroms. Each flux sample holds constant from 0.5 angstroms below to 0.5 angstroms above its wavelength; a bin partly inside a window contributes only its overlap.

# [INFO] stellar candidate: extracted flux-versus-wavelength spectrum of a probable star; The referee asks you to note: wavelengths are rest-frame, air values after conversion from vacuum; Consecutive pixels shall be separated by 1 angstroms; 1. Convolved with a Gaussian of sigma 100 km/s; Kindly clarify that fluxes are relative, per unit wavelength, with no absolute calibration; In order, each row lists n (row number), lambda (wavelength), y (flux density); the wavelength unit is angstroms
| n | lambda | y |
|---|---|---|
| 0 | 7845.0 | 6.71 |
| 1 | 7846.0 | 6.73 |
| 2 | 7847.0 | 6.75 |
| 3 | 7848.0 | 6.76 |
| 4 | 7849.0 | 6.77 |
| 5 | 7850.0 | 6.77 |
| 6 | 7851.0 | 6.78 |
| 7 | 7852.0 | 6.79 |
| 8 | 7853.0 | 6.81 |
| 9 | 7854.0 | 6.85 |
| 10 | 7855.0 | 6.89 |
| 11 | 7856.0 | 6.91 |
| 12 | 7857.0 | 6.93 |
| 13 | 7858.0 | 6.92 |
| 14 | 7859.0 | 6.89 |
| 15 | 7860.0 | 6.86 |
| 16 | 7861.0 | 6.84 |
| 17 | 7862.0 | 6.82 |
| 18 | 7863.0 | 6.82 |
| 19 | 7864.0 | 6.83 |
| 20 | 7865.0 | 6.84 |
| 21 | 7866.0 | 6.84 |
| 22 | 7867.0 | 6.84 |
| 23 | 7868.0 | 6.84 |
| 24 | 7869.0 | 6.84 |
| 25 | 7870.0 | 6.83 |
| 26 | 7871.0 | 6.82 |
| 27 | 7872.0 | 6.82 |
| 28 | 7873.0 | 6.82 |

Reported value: 6.85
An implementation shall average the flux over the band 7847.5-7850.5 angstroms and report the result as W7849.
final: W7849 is 6.77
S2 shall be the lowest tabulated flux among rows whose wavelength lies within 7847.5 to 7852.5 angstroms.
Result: 6.76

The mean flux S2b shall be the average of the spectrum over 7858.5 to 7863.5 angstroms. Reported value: 6.85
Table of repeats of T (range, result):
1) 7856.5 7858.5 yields 6.92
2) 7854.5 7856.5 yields 6.9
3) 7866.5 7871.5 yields 6.83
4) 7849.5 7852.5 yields 6.78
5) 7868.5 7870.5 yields 6.83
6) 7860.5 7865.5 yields 6.83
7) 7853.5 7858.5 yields 6.9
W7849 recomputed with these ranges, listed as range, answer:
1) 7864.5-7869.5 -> 6.84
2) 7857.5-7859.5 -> 6.9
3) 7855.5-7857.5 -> 6.92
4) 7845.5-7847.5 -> 6.74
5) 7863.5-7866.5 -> 6.84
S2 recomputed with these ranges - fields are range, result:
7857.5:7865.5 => 6.82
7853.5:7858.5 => 6.85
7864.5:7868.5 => 6.84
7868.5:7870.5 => 6.83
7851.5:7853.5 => 6.79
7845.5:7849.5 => 6.73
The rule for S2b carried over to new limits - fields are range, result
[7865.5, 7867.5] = 6.84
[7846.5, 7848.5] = 6.75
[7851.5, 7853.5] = 6.8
